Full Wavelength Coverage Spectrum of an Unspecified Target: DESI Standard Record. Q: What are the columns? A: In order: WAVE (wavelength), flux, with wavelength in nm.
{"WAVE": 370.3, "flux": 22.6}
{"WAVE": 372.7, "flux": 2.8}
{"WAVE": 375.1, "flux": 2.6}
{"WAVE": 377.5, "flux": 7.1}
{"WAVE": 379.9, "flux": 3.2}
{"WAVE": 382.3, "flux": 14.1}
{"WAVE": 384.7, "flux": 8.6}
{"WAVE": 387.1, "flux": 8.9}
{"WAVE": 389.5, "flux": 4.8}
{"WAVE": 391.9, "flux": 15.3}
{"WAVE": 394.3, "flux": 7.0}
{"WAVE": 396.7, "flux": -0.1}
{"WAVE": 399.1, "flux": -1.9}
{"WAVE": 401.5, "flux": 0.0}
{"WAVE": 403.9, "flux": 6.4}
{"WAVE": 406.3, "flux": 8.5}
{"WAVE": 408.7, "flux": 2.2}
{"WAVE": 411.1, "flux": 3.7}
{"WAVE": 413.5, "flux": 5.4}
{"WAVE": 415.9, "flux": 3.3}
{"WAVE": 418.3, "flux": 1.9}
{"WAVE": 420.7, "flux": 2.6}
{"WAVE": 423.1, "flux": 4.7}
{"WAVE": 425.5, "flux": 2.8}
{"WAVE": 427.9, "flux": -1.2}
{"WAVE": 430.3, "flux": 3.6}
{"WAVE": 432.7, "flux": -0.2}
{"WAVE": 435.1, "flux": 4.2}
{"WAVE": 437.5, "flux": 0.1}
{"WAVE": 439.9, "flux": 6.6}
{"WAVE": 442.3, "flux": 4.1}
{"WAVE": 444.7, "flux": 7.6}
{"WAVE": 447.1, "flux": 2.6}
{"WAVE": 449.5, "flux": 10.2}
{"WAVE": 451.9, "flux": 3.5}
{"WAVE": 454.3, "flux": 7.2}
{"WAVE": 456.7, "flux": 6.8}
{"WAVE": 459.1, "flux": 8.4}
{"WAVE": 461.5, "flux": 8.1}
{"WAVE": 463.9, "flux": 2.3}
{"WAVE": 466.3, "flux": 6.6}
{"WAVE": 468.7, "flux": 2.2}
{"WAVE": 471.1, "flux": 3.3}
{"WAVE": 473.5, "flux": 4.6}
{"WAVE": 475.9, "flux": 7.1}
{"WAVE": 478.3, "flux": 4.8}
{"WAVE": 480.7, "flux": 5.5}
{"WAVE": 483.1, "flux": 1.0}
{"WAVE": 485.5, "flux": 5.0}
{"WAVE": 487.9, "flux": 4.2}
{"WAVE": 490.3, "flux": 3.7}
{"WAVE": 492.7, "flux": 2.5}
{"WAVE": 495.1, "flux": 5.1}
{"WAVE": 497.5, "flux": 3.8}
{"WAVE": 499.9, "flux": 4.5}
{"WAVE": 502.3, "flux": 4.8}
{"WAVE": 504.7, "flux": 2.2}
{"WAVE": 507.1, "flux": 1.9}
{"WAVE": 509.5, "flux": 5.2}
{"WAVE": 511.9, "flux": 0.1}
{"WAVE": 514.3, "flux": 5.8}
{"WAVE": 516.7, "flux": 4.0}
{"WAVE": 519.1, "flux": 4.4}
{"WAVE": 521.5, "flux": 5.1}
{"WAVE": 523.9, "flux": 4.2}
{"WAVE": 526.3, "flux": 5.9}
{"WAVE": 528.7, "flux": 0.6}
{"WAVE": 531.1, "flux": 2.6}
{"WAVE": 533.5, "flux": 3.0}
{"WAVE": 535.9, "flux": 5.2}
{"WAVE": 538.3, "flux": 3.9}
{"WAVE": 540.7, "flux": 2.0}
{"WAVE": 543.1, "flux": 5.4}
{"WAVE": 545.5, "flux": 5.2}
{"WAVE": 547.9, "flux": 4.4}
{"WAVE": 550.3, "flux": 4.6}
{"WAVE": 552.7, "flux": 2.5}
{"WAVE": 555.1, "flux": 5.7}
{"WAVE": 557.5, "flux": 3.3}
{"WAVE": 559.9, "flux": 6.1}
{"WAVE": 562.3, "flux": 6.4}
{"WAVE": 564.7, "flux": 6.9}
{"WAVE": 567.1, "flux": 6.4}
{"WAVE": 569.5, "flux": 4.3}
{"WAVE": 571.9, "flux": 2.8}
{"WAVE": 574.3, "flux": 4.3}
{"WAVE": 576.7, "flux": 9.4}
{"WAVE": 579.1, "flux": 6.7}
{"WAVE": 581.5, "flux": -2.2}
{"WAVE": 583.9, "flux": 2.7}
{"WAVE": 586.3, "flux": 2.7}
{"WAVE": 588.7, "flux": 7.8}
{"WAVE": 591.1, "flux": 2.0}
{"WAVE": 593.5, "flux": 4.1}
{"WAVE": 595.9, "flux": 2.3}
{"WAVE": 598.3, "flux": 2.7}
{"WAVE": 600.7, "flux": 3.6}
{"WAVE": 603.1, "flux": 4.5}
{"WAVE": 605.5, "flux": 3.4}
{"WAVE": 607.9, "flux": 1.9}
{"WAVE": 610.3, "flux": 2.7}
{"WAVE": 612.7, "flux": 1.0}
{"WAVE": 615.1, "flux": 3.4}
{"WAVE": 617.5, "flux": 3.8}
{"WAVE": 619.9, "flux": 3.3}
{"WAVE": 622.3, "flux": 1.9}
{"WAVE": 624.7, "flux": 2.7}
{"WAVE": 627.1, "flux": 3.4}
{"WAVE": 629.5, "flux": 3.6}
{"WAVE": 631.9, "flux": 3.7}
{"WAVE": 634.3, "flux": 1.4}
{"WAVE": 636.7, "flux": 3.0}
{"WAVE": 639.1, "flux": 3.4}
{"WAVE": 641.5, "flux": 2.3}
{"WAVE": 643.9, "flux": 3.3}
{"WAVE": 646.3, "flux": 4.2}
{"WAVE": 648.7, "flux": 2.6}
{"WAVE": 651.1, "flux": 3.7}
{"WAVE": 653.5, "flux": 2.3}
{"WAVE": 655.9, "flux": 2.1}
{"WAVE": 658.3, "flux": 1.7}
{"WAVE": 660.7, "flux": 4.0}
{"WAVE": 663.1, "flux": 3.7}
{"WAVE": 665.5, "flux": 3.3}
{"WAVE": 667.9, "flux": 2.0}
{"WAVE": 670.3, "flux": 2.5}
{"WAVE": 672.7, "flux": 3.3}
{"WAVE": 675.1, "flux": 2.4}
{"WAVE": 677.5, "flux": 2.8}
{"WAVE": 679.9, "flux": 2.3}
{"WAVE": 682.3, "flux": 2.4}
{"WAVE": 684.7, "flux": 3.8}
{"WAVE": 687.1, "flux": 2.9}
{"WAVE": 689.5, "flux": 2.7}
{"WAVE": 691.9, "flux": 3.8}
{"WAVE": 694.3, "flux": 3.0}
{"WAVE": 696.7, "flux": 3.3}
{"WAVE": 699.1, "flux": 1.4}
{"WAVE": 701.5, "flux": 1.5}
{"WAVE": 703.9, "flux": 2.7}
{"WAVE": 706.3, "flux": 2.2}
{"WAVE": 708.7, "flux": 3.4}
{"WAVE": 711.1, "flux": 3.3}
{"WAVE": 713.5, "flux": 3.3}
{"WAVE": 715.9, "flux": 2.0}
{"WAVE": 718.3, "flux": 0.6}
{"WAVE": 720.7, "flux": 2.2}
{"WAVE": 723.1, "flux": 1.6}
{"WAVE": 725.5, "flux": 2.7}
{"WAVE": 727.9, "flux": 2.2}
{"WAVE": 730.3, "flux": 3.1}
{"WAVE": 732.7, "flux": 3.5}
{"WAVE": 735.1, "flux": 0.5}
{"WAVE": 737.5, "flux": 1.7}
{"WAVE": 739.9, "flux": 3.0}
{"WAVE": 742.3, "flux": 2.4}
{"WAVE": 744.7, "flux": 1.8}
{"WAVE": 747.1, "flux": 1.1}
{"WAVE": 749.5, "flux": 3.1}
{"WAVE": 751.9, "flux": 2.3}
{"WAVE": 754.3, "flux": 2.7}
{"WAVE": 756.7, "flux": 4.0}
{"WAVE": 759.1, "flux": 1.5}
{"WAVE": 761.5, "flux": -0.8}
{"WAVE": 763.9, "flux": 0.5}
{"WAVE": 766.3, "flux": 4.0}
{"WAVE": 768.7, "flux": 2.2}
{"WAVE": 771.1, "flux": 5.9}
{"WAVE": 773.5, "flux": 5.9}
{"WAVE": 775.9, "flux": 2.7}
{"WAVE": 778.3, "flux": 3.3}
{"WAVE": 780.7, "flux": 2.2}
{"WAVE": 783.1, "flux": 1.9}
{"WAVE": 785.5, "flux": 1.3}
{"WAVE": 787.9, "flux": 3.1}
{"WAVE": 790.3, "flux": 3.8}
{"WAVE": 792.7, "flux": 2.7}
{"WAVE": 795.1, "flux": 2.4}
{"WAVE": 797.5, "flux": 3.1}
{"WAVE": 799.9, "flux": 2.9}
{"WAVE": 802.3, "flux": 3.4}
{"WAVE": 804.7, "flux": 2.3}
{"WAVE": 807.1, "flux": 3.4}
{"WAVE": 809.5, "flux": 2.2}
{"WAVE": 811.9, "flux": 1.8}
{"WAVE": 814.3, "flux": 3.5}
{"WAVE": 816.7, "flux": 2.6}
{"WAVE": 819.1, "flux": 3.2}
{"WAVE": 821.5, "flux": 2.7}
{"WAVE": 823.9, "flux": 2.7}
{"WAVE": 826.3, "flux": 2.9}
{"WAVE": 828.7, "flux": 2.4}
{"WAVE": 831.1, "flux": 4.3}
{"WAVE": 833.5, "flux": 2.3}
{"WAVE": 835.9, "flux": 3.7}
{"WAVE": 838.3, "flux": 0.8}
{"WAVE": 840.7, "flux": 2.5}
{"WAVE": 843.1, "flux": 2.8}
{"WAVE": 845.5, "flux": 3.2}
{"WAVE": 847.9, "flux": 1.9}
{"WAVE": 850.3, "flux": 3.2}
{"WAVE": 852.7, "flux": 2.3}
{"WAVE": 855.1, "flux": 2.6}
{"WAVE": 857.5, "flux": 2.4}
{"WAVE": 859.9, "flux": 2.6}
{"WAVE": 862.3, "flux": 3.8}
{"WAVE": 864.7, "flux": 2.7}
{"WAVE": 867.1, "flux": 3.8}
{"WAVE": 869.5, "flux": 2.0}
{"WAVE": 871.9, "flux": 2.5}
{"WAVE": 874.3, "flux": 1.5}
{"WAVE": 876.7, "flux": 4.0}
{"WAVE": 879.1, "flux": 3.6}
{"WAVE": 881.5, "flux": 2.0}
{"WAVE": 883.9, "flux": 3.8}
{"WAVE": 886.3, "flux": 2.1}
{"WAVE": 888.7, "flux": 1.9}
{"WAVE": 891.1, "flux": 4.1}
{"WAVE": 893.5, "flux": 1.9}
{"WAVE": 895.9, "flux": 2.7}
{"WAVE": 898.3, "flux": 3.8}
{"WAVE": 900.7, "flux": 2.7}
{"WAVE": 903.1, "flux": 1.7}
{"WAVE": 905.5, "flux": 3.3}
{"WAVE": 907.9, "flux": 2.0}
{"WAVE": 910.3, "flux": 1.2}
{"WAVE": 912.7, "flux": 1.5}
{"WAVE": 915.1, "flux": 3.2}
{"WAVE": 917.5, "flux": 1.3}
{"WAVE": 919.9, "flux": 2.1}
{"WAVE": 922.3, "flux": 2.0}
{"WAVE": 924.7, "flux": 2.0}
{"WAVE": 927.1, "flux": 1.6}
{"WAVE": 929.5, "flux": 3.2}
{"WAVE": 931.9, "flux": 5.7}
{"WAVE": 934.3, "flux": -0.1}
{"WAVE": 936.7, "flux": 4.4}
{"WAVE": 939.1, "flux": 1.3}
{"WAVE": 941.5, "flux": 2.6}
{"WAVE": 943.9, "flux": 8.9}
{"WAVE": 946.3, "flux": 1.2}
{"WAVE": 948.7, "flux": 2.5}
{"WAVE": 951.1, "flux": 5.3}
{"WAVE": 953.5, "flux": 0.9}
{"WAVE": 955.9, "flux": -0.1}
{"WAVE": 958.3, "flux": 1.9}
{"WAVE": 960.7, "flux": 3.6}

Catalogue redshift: 0.176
